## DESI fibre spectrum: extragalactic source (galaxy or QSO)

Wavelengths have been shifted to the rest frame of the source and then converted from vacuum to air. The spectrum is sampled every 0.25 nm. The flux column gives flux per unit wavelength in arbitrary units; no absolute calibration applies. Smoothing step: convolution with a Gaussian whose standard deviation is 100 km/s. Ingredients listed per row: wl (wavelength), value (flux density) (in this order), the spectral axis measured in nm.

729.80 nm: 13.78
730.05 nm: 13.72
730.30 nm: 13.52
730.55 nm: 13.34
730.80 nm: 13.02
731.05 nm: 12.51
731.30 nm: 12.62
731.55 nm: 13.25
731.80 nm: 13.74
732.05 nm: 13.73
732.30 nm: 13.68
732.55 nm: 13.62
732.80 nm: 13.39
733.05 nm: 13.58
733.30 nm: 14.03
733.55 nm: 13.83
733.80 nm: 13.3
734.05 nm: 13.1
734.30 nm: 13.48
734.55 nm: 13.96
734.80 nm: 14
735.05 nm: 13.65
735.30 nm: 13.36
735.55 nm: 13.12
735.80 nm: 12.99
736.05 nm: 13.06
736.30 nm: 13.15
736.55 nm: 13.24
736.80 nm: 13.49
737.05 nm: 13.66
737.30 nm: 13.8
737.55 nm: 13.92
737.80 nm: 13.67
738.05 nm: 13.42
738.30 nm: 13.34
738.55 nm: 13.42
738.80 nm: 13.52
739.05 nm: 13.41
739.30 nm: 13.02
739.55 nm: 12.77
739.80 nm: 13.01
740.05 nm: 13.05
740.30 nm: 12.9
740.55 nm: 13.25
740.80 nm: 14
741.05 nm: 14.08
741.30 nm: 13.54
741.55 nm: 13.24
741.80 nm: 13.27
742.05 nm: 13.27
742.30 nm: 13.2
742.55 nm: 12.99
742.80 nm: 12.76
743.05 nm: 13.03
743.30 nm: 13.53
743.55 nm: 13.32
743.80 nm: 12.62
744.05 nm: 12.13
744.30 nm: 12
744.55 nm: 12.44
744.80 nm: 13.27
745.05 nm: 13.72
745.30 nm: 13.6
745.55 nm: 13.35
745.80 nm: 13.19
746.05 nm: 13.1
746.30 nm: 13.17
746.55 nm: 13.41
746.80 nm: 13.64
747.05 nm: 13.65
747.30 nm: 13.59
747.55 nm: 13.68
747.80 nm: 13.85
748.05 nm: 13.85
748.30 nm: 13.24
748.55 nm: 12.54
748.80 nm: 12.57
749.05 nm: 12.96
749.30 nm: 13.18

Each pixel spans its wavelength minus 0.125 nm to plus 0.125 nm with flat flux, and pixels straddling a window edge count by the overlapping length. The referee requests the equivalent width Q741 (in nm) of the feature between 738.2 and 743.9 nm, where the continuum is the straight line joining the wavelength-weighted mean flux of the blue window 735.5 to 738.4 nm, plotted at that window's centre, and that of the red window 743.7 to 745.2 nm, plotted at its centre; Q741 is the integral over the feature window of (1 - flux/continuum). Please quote -0.09 nm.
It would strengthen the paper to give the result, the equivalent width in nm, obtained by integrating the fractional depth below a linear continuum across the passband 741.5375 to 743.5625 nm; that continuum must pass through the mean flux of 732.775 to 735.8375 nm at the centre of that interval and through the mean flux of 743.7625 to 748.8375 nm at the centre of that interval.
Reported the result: 0.02 nm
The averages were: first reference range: 13.5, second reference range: 13.2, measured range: 13.2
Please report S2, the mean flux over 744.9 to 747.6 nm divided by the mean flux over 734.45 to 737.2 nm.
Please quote 1.00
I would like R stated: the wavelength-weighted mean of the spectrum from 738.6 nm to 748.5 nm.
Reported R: 13.2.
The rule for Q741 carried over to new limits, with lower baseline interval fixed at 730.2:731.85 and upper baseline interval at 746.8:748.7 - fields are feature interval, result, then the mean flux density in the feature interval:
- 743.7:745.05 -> 0.08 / 12.6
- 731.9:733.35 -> -0.06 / 13.7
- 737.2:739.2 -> -0.04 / 13.6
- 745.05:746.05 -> 0.00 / 13.4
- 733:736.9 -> -0.08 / 13.5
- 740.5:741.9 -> -0.03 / 13.6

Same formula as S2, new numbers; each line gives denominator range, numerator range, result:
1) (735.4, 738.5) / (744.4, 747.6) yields 1.00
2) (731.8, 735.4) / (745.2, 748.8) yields 0.98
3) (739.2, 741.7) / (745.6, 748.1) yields 1.02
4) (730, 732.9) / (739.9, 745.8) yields 0.99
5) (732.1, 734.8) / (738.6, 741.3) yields 0.98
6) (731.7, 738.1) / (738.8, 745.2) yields 0.97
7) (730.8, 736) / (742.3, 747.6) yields 0.98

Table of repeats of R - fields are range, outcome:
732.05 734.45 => 13.6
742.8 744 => 13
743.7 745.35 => 12.8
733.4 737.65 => 13.5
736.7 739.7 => 13.4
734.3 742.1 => 13.4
